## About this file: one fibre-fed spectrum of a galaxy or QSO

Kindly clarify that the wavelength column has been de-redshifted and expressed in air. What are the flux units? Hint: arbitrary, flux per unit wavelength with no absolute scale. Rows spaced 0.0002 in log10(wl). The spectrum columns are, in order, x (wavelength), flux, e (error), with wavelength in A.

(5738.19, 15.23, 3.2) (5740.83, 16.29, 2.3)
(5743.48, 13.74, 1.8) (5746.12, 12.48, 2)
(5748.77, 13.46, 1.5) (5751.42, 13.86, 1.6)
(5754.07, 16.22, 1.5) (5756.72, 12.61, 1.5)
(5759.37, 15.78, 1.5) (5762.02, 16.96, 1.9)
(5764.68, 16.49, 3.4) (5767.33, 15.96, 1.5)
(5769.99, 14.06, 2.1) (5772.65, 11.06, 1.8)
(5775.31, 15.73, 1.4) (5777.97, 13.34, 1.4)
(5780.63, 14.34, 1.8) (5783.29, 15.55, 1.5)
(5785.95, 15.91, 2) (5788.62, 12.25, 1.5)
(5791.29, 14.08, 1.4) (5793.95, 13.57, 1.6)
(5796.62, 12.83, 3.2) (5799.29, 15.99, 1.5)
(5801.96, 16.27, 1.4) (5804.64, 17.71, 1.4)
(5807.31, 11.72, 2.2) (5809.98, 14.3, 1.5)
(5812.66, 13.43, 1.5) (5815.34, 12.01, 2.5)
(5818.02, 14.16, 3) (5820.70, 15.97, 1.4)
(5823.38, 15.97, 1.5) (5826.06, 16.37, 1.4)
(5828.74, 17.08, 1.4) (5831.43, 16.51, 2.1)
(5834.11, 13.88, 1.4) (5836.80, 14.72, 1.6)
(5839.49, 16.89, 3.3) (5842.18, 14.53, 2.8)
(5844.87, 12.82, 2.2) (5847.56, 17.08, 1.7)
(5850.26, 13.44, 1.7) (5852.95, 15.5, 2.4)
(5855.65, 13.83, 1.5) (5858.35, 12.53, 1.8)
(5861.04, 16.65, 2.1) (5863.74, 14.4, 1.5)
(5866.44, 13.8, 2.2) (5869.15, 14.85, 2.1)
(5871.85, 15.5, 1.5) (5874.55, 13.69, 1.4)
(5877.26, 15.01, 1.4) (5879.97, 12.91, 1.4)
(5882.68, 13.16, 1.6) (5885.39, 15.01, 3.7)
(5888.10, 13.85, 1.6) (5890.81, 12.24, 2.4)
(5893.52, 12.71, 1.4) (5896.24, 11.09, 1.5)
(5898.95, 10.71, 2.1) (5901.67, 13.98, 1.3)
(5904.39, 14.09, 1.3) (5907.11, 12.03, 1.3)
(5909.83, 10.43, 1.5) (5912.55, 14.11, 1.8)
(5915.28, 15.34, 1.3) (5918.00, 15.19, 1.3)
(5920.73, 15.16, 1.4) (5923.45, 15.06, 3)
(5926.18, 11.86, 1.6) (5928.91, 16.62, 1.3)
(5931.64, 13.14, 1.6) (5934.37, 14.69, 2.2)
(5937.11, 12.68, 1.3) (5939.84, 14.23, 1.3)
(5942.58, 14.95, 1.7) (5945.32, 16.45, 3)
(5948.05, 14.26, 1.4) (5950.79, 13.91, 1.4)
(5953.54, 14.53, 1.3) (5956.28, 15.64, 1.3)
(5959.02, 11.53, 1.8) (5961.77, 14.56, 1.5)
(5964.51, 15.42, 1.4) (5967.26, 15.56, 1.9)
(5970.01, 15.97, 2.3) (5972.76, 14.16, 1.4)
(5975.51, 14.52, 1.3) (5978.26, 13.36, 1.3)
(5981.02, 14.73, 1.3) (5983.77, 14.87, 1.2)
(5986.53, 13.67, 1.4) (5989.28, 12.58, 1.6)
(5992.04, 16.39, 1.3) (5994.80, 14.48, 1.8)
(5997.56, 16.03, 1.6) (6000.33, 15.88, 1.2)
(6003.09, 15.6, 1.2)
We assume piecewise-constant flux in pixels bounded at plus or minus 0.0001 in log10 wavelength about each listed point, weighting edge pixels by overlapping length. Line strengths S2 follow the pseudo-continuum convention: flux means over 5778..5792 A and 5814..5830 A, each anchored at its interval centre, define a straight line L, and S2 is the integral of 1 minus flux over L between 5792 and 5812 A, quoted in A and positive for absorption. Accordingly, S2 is 0.3 A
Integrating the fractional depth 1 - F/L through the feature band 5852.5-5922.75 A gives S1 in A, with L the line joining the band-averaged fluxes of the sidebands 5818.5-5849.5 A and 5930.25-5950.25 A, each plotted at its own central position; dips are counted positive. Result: 5.6 A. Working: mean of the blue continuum 15.5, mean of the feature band 13.7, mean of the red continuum 14.3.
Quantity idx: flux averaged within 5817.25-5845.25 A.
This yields 15.5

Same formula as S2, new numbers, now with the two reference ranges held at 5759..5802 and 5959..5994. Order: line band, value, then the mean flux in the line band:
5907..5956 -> 1.06 A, 14.2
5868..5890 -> 0.59 A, 14.2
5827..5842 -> -1.15 A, 15.7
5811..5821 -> 0.64 A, 13.7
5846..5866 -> -0.15 A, 14.7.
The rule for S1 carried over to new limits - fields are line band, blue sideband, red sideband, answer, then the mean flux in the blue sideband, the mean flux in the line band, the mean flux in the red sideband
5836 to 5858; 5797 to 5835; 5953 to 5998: 0.3 A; 15.1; 14.7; 14.6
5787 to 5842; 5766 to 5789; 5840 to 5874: -1.2 A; 14.3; 14.8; 14.6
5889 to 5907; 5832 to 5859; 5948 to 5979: 2.6 A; 14.6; 12.5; 14.5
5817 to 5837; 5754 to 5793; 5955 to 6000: -1.4 A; 14.6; 15.7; 14.6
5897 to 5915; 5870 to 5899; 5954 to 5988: 1.3 A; 13.4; 12.7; 14.5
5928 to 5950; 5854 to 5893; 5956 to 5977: -0.2 A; 14.1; 14.6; 14.6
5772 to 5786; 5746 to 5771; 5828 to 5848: 0.6 A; 14.9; 14.3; 15.3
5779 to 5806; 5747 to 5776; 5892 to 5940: -0.7 A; 14.7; 14.8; 13.5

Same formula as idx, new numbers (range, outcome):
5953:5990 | 14.4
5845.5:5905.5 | 13.9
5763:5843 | 14.8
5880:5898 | 13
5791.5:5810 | 14.6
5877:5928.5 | 13.4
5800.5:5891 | 14.7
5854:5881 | 14.3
